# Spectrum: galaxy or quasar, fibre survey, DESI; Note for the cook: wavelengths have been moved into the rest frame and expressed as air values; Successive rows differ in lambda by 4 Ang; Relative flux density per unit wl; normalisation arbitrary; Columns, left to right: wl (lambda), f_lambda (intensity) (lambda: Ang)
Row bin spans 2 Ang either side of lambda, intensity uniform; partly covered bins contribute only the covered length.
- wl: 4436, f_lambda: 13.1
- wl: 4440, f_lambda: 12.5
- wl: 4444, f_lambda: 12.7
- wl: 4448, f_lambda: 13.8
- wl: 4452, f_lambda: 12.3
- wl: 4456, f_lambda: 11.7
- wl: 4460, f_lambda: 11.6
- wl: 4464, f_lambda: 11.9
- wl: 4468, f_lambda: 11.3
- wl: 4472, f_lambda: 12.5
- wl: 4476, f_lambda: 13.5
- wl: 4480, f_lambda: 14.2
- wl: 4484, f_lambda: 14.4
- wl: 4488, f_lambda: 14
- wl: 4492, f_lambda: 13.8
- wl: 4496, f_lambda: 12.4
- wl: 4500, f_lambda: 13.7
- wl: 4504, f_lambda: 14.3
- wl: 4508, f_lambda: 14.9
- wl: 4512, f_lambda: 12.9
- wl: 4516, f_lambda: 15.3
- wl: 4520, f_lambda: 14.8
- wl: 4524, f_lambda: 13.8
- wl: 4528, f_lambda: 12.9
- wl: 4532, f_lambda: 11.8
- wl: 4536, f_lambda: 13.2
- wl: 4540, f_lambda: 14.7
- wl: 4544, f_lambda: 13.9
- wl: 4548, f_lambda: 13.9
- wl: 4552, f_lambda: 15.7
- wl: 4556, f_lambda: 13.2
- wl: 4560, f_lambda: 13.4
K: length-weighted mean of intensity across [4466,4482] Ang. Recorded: 12.9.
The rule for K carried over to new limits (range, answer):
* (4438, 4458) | 12.6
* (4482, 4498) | 13.7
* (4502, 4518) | 14.4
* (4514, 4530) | 14.2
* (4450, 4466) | 11.9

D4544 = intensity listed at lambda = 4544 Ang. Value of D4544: 13.9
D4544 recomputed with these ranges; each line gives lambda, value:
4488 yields 14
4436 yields 13.1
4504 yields 14.3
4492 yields 13.8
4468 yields 11.3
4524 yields 13.8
